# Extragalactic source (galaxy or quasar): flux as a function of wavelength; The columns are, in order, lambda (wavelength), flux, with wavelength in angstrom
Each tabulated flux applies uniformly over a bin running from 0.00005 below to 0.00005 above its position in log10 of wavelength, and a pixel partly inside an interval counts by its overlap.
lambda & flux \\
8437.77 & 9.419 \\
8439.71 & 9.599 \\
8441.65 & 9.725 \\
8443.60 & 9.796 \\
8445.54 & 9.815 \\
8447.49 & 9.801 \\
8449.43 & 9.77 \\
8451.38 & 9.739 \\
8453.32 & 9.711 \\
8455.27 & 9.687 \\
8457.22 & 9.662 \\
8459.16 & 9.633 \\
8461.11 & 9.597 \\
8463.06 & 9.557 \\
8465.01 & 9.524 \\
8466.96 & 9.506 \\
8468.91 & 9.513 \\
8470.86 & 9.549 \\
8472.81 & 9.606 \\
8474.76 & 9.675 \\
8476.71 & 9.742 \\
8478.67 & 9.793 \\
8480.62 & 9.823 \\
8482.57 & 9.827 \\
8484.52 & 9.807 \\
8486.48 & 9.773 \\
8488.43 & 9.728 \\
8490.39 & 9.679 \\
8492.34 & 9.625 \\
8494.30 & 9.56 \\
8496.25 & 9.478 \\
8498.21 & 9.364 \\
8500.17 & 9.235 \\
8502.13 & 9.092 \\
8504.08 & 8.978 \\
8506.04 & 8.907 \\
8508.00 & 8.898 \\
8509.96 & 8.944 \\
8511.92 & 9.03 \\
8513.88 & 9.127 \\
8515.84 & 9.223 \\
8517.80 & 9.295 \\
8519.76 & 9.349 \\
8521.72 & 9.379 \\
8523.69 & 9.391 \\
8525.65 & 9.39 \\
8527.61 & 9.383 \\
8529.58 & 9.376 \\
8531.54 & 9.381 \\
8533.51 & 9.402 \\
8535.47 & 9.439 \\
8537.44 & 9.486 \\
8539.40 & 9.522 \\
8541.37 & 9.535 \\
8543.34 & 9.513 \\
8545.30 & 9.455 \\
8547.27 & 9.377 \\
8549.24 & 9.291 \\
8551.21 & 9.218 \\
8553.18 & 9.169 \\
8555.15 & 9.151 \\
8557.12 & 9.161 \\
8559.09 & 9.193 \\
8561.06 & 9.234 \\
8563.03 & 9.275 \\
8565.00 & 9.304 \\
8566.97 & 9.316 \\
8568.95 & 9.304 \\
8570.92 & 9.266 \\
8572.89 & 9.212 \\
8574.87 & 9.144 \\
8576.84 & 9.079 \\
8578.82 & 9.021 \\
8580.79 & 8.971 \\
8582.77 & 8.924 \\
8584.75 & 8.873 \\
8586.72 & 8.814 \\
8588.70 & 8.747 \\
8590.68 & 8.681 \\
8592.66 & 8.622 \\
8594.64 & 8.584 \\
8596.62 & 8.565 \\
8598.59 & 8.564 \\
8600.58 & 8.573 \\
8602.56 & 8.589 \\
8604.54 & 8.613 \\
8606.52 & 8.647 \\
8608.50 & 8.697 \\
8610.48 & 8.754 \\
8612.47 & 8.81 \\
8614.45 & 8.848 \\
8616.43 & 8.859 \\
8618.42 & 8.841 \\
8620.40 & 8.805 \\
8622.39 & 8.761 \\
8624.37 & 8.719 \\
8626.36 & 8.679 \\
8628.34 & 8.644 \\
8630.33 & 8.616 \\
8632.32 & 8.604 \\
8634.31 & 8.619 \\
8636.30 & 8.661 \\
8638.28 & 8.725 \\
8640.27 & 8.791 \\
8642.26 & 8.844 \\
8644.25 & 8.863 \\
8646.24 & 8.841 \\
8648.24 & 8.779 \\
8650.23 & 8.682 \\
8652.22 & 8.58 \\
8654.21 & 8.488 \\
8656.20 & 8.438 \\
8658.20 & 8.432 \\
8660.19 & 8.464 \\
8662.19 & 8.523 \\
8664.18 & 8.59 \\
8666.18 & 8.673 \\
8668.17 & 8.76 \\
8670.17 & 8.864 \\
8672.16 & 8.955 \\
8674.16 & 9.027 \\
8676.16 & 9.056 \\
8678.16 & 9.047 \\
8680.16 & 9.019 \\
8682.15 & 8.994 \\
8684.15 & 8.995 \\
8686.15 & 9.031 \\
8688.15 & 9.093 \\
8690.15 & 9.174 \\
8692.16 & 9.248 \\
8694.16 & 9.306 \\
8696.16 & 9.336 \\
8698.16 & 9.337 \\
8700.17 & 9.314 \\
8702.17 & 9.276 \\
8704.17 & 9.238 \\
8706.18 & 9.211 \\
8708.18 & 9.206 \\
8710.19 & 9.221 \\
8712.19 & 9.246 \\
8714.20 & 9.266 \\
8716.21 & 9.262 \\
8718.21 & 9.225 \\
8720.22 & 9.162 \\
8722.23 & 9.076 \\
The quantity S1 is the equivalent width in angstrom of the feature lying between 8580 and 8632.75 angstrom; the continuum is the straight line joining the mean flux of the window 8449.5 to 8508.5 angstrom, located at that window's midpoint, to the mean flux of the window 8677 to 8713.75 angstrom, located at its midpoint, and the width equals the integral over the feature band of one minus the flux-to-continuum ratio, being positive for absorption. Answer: 3.5 angstrom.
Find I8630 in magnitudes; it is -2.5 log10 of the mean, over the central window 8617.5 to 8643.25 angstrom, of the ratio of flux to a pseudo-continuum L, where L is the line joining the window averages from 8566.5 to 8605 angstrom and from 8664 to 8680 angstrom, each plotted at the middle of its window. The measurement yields 0.02 mag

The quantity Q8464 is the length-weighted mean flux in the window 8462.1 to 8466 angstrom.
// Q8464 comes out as 9.54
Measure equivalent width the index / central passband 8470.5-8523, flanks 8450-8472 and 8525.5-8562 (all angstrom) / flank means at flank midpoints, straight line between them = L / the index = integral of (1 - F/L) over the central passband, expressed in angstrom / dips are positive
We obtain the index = 0.4 angstrom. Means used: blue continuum 9.61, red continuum 9.35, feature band 9.42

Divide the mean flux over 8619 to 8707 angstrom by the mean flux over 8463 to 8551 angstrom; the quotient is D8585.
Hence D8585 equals 0.94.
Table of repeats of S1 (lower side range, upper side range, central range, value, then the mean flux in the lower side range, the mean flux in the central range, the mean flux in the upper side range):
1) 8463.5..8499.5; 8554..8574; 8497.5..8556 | 0.9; 9.64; 9.28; 9.24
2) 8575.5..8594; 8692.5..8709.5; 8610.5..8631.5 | 0.5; 8.86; 8.76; 9.28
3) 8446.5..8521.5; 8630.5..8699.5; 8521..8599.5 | 0.5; 9.49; 9.17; 8.85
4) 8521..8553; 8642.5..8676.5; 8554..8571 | 0.0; 9.4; 9.24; 8.7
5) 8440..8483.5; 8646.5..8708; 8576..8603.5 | 1.4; 9.68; 8.75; 8.93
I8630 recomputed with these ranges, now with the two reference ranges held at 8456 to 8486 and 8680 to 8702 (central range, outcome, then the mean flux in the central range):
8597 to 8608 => 0.09 mag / 8.6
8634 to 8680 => 0.06 mag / 8.73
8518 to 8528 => 0.02 mag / 9.37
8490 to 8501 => 0.01 mag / 9.48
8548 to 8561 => 0.03 mag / 9.2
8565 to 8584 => 0.03 mag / 9.14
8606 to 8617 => 0.07 mag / 8.77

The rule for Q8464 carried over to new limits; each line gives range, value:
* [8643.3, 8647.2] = 8.85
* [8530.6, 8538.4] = 9.42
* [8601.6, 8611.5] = 8.66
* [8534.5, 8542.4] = 9.49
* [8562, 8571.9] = 9.29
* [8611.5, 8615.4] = 8.84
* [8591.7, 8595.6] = 8.6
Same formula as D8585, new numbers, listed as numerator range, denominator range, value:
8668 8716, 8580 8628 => 1.05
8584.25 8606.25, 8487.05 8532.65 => 0.93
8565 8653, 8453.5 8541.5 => 0.93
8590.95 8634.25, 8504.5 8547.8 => 0.93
